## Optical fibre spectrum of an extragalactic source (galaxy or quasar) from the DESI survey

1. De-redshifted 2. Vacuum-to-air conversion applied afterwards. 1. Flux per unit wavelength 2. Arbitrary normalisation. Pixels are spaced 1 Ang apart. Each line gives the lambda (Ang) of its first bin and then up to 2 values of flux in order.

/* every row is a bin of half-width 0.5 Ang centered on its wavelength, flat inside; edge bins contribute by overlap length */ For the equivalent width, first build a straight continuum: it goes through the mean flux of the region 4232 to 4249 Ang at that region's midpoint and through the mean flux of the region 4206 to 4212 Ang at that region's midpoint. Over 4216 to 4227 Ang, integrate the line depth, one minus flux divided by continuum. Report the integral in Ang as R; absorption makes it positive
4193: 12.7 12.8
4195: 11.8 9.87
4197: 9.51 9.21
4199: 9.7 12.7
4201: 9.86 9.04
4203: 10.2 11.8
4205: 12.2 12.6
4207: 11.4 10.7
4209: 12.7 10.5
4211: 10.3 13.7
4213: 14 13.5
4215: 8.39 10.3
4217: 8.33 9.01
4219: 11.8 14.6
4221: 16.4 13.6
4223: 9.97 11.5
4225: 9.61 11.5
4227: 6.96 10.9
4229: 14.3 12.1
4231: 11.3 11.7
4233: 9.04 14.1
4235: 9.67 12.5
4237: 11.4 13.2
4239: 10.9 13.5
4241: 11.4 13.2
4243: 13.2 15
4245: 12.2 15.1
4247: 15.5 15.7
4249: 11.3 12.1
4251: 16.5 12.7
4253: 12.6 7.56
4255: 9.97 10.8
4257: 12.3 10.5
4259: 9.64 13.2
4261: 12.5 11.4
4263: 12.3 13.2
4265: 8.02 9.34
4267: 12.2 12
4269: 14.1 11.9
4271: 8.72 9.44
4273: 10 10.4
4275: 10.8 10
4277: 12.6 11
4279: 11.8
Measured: 0.6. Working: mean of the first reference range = 11.5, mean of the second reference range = 12.8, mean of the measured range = 11.4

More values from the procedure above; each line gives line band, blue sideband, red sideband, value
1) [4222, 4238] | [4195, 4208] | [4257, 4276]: -0.53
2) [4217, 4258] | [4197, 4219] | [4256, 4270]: -2.96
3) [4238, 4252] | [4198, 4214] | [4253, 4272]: -2.85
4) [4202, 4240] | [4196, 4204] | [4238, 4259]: -1.26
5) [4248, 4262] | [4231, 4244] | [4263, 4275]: -0.45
